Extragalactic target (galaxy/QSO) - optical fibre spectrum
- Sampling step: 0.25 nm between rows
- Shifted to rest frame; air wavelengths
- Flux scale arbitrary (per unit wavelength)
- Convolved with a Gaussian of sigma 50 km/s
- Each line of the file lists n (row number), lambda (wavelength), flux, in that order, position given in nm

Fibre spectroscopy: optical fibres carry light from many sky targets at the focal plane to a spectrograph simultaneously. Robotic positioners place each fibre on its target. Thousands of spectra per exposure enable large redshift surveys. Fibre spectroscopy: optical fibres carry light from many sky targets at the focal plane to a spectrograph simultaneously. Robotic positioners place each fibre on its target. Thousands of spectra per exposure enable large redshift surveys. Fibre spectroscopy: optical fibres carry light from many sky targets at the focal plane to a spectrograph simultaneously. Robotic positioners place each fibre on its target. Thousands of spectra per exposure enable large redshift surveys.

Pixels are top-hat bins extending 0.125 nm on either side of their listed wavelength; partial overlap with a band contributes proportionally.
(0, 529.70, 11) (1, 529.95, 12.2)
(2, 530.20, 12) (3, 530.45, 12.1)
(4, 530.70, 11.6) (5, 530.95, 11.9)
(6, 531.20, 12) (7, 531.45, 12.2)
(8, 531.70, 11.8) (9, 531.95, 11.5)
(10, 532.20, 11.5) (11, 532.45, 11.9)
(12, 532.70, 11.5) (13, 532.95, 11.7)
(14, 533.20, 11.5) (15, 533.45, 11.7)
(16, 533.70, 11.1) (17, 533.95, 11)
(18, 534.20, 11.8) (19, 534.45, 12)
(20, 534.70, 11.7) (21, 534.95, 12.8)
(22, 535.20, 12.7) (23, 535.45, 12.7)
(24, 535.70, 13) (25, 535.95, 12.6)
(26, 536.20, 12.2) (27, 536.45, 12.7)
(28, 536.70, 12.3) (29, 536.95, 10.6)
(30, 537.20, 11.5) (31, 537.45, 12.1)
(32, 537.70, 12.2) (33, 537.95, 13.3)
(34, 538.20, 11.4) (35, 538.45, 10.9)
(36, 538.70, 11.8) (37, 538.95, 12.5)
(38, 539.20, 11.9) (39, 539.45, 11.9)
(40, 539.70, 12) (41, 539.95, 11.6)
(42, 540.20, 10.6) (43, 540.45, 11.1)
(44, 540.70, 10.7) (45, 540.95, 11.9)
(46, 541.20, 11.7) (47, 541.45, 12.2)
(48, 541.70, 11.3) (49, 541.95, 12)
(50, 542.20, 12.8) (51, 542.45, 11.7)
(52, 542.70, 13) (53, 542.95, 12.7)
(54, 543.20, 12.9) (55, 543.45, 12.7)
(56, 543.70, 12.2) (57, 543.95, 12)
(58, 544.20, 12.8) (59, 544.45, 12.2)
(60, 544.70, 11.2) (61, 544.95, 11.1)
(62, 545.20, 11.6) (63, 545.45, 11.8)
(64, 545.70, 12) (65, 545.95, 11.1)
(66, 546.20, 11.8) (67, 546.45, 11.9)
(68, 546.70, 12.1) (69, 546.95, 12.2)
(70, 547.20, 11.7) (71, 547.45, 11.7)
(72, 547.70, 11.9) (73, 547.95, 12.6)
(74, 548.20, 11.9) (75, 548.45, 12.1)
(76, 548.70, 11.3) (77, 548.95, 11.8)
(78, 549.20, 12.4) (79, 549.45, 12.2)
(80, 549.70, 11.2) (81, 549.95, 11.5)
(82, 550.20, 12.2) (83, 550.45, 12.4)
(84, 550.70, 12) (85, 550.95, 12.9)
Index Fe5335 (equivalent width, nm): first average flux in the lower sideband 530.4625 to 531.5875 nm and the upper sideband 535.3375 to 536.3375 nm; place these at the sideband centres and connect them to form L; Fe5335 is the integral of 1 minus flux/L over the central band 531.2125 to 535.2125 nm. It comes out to 0.16 nm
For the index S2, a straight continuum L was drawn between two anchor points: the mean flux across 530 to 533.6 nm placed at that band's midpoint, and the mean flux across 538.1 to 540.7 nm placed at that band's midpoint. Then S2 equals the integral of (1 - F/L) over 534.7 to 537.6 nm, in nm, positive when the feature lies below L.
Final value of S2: -0.16 nm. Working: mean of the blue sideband 11.8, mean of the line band 12.3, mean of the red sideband 11.5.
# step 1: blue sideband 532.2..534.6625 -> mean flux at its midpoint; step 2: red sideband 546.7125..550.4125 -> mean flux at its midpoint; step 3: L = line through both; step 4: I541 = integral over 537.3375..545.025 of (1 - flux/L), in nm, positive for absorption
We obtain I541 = -0.129 nm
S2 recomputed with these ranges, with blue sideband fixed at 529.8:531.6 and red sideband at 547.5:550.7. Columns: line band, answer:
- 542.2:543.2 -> -0.05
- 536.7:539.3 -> 0.03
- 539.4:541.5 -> 0.08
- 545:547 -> 0.03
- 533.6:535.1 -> 0.03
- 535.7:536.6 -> -0.04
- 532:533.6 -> 0.05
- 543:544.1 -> -0.05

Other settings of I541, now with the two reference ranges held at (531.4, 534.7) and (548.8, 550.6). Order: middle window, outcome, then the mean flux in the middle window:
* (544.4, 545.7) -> 0.03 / 11.6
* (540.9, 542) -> 0.00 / 11.8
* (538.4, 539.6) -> -0.01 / 11.9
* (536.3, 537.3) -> -0.01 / 11.8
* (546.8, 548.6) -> -0.01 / 12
